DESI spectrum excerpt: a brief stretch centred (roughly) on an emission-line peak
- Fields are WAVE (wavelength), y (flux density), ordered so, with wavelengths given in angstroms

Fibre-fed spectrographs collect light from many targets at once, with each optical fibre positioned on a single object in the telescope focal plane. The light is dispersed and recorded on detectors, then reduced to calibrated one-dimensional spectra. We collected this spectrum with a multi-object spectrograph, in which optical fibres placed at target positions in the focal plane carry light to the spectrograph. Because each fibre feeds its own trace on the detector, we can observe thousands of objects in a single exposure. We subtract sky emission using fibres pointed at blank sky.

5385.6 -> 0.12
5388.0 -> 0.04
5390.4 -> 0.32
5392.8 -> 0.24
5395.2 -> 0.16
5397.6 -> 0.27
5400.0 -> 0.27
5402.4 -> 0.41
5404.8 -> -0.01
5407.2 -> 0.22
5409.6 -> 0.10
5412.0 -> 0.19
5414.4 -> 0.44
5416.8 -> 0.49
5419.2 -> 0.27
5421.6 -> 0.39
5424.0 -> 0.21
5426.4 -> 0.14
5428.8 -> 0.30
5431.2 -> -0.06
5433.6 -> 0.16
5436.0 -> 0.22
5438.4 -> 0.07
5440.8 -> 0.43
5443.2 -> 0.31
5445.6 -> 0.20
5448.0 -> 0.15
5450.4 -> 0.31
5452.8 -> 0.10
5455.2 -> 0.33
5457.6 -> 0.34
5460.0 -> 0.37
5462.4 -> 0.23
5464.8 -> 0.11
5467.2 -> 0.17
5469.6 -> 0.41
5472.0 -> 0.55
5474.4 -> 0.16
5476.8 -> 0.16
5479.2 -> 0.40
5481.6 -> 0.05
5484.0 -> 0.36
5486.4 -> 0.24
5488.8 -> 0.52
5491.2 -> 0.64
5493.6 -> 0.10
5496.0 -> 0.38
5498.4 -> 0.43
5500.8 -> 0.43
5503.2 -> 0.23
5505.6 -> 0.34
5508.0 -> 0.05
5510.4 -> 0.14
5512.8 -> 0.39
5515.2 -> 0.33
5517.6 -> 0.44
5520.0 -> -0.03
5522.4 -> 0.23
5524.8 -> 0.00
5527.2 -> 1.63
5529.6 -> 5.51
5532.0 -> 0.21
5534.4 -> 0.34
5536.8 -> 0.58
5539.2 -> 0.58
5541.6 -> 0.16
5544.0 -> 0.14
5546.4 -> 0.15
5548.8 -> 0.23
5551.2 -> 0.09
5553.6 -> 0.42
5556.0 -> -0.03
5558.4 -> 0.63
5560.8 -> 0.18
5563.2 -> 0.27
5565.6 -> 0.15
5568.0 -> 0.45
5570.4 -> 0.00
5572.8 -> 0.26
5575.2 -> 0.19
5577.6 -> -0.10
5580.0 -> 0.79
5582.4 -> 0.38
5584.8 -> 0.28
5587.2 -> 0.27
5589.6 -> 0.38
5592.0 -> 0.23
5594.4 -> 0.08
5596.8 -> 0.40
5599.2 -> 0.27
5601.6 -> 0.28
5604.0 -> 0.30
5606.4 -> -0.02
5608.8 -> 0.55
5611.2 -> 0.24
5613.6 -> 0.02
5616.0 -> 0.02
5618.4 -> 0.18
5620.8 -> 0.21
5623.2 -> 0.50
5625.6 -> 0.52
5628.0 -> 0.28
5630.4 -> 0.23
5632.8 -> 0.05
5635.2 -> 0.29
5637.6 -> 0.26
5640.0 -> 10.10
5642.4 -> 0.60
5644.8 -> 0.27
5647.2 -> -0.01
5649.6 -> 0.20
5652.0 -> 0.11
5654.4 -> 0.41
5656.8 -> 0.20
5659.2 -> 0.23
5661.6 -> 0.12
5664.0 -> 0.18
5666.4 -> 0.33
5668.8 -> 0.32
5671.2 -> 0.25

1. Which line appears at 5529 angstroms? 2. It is H-beta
